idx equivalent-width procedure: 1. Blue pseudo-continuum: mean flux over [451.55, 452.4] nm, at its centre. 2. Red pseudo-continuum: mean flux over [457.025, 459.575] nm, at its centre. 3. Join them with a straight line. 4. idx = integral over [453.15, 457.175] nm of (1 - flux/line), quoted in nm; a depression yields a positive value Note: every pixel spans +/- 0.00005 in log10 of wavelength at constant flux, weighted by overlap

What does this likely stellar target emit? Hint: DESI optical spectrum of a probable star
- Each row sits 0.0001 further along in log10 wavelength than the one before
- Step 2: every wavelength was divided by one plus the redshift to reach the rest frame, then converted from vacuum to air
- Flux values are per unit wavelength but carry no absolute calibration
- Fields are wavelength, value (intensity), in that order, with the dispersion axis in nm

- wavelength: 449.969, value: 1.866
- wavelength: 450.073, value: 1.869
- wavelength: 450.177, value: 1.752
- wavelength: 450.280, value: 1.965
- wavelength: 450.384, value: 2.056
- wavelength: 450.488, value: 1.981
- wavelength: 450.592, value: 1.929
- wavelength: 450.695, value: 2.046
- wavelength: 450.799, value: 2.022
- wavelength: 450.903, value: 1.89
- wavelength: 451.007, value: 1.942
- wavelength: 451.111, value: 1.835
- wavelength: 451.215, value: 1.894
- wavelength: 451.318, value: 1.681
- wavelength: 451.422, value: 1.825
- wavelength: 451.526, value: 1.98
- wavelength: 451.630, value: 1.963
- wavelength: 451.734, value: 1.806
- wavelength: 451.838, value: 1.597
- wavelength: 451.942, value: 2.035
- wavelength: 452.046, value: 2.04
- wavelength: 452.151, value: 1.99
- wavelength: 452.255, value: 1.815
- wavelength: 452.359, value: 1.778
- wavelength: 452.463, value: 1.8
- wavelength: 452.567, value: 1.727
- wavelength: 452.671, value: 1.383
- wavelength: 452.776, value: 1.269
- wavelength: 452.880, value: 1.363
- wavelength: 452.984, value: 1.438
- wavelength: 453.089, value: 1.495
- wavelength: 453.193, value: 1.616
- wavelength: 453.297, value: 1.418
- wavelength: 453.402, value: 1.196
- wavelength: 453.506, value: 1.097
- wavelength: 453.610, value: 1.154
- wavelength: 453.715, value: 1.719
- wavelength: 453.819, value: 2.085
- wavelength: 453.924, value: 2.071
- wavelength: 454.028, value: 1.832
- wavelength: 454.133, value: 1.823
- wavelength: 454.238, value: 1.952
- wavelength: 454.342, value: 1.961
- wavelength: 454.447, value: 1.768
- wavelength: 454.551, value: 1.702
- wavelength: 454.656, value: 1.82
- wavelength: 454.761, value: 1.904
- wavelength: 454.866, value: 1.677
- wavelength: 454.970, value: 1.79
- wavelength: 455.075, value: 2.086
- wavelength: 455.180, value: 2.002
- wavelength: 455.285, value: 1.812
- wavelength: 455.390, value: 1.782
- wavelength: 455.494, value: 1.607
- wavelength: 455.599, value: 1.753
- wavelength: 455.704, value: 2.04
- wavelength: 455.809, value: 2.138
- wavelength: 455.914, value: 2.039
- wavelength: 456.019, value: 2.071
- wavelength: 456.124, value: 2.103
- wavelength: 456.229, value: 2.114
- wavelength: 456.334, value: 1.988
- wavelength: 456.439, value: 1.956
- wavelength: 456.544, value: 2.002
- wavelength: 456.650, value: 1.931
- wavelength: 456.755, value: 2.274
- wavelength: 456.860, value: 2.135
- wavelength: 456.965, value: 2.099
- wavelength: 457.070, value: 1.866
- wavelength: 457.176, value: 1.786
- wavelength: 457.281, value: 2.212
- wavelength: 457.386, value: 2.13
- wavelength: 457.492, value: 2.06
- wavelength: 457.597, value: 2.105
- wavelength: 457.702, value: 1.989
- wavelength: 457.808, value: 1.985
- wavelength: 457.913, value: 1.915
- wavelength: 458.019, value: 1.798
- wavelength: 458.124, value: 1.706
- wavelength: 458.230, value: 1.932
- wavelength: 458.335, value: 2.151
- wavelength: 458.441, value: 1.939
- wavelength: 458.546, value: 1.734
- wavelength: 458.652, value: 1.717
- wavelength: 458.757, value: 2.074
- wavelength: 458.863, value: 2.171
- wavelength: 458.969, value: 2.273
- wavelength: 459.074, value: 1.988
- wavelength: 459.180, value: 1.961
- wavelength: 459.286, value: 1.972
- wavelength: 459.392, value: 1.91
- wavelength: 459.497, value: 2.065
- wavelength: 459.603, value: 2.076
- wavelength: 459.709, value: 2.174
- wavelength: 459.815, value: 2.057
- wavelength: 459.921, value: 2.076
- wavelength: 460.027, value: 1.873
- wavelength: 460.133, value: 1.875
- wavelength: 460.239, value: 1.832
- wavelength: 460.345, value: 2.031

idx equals 0.17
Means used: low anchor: 1.88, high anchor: 1.98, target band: 1.85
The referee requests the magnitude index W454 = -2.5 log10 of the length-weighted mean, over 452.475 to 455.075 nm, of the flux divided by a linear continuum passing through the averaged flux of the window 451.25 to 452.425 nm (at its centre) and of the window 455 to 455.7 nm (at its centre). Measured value 0.13 mag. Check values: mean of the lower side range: 1.86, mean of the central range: 1.65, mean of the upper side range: 1.85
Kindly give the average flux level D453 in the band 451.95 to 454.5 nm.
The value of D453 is 1.66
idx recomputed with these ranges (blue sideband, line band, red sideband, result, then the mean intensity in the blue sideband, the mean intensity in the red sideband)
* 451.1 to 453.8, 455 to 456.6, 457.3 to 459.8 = -0.11 nm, 1.65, 2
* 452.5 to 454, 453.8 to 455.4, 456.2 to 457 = -0.14 nm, 1.51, 2.06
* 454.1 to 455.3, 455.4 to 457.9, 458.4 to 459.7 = -0.12 nm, 1.86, 2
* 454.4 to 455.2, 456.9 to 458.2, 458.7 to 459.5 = 0.00 nm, 1.84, 2.05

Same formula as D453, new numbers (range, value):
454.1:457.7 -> 1.96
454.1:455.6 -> 1.83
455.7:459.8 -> 2.01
